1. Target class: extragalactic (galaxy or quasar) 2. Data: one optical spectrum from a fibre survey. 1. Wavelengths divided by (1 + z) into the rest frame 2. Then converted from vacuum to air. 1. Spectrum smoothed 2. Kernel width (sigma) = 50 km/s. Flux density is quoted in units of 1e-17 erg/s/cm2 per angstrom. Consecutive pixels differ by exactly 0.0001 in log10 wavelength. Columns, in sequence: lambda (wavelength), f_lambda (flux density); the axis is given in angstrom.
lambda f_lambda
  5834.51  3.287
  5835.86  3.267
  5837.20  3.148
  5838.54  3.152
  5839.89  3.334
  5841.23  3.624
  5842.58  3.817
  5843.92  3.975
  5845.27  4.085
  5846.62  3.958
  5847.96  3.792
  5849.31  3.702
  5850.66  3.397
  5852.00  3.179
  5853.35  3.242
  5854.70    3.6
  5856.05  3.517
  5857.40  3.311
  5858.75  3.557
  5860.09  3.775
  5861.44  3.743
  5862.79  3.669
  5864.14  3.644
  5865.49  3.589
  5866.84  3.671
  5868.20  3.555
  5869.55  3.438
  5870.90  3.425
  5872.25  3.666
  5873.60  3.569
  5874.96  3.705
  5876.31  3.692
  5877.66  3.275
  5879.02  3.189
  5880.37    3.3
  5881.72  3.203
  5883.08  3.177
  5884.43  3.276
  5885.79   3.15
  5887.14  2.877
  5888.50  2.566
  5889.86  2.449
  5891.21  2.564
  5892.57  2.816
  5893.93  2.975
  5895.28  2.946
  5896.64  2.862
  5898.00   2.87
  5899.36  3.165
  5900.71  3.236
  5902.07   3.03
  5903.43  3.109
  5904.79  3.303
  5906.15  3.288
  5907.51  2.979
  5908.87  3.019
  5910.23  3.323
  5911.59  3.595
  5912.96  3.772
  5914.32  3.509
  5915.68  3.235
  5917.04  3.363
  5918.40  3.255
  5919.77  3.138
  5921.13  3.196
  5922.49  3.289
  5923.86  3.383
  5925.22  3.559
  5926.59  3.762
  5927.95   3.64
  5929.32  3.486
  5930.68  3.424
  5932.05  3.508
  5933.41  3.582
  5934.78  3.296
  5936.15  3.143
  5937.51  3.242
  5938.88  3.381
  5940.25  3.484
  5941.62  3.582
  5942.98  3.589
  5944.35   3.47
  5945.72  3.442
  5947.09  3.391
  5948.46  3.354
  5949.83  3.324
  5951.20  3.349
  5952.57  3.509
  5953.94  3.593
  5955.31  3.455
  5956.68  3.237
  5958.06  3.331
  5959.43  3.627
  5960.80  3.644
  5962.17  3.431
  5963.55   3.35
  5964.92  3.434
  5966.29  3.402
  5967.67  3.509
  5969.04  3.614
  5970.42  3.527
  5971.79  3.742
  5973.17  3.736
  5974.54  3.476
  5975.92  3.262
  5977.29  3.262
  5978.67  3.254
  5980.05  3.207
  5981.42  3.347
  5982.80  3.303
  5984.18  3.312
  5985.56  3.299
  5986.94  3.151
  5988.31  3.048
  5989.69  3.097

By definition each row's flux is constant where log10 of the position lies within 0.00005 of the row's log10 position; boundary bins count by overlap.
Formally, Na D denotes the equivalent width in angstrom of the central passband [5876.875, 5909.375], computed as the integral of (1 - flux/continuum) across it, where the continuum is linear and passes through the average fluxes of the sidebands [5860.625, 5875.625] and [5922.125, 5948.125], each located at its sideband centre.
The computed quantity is 4.78 angstrom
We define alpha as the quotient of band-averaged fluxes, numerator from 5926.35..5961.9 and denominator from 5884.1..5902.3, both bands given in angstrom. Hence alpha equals 1.2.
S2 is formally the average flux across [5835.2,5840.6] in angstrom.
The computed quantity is 3.23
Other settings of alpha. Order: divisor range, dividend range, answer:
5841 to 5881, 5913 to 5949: 0.95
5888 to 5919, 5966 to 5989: 1.09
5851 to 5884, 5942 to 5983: 0.99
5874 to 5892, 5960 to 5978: 1.12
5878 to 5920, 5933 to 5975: 1.11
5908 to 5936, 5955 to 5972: 1.02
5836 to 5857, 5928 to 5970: 0.97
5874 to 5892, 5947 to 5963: 1.10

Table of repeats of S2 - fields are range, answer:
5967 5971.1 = 3.55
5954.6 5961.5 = 3.46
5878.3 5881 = 3.24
